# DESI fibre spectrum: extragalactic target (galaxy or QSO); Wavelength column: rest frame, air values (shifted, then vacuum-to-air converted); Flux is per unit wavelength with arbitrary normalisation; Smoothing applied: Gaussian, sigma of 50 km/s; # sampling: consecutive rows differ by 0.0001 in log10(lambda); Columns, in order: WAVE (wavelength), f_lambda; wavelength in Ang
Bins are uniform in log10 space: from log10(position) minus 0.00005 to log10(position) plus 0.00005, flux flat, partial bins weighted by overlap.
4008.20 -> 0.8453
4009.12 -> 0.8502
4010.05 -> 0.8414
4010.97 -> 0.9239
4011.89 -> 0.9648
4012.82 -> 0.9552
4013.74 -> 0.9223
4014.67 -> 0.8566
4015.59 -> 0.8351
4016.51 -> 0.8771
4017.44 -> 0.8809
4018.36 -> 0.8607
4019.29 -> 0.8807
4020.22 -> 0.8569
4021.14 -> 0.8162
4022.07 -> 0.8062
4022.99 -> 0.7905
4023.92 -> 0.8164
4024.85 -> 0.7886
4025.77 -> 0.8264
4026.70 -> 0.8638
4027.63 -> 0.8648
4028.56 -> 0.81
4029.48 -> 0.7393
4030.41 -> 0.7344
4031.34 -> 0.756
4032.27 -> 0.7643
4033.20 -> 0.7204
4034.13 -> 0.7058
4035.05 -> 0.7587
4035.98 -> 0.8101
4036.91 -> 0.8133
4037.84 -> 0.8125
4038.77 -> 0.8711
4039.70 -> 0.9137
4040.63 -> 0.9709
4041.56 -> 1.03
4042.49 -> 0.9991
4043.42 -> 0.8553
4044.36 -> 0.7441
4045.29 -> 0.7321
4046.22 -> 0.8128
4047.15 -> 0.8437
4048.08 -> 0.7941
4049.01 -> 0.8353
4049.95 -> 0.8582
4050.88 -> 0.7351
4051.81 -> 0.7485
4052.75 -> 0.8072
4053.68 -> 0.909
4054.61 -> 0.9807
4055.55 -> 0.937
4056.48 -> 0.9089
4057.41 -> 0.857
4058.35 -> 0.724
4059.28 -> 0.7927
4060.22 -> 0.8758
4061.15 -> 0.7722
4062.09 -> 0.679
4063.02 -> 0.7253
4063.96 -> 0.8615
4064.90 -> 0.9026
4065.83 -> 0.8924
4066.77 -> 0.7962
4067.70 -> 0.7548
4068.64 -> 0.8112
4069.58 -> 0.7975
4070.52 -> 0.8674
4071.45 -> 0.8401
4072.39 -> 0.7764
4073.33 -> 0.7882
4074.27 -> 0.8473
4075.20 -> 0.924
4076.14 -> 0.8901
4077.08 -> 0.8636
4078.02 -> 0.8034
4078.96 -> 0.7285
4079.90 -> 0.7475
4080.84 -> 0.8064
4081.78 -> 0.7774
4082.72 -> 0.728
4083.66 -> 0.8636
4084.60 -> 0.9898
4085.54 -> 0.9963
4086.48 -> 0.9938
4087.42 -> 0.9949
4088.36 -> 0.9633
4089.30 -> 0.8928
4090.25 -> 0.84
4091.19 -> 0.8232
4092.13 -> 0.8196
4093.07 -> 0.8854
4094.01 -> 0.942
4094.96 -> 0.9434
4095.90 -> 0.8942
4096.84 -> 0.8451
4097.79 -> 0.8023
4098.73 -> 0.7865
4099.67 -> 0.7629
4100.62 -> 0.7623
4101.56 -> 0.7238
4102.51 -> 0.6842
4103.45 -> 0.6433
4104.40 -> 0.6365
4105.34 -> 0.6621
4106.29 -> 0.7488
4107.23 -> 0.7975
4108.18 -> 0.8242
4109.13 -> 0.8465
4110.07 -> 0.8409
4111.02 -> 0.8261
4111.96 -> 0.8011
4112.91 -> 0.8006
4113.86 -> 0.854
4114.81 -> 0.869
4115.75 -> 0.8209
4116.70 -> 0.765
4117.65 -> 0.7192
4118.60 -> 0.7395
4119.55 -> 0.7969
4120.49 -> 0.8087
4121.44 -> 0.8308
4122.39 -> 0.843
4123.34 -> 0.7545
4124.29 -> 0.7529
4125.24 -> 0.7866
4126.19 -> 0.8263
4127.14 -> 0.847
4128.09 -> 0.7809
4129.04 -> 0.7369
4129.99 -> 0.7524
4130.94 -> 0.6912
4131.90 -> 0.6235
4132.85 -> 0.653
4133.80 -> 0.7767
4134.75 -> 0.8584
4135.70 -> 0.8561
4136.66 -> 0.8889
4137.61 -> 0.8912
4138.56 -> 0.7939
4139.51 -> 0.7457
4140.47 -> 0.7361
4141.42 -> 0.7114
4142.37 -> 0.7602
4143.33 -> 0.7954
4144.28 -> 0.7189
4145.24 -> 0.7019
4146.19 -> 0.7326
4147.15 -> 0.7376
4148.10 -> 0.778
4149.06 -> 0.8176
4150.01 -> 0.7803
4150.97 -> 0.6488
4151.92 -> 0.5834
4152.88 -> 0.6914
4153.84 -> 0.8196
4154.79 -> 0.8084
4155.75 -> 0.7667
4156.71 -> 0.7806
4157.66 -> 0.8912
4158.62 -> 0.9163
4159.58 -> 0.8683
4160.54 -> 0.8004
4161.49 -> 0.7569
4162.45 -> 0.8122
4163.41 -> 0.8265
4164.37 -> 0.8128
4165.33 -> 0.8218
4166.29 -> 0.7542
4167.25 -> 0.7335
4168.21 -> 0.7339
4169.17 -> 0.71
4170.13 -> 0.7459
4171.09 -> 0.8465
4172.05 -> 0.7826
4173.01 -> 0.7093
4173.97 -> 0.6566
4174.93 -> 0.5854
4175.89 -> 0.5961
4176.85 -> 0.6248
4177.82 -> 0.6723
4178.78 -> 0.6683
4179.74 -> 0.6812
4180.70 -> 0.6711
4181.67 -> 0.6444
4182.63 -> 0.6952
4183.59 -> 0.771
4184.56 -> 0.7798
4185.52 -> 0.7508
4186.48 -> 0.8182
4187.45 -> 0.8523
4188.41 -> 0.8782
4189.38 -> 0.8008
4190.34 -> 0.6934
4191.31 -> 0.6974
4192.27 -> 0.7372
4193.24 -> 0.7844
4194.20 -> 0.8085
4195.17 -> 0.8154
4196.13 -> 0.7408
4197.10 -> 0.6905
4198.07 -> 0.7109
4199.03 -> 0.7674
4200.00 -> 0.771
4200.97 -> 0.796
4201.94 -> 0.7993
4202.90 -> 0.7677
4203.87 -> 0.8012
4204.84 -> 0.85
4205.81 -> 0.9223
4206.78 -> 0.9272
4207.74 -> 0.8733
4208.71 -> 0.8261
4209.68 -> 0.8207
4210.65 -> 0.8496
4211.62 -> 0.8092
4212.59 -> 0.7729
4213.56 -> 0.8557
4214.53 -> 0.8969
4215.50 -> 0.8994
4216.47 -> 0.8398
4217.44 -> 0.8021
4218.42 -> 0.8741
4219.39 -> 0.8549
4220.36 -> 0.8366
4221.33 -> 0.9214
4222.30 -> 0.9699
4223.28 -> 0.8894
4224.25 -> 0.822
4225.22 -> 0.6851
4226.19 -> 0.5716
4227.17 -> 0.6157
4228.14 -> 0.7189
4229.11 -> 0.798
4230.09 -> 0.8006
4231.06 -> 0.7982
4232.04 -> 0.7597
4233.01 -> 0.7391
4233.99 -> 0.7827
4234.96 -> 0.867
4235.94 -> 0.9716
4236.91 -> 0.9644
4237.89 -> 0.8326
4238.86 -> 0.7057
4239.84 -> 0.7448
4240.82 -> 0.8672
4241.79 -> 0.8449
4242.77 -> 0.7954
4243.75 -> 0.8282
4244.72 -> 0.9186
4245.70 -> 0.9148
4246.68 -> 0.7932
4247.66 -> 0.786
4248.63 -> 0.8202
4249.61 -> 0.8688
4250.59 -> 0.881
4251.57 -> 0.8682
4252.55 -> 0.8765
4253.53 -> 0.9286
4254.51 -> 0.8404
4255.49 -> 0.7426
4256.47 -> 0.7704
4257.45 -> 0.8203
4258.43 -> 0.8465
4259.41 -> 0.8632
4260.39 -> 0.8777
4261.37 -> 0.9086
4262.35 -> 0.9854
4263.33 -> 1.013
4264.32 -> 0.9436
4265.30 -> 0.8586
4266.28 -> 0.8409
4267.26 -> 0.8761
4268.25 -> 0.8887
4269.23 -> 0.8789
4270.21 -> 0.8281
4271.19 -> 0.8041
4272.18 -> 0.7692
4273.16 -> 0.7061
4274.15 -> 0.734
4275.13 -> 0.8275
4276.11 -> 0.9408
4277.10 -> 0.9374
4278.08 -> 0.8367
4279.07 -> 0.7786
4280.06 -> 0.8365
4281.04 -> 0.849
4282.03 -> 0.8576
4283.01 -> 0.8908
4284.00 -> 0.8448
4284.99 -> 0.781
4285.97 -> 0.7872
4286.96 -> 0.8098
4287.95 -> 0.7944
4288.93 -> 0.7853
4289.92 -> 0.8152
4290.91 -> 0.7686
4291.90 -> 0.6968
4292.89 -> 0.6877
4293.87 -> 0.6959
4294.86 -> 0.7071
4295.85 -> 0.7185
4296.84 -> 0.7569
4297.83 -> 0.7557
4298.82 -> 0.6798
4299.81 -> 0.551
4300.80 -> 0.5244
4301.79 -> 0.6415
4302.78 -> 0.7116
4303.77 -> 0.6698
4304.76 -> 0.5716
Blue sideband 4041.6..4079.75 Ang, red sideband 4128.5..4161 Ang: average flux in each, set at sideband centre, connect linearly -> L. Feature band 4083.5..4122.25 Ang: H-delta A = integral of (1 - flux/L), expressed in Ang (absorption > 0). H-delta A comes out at -1.30 Ang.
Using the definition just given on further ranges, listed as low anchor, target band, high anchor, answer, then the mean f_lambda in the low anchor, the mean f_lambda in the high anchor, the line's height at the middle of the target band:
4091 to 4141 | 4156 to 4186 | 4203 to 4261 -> 2.37 Ang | 0.79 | 0.831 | 0.809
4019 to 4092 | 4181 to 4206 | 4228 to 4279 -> 2.01 Ang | 0.833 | 0.843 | 0.84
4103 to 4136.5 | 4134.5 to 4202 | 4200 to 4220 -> 4.36 Ang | 0.777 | 0.84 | 0.811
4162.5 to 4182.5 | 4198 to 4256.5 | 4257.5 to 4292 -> -3.09 Ang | 0.715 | 0.843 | 0.784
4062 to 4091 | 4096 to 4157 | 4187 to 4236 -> 4.45 Ang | 0.845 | 0.805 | 0.83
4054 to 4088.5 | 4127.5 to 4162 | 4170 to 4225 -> 1.75 Ang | 0.844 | 0.785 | 0.81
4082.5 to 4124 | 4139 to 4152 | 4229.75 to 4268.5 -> 1.47 Ang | 0.822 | 0.851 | 0.83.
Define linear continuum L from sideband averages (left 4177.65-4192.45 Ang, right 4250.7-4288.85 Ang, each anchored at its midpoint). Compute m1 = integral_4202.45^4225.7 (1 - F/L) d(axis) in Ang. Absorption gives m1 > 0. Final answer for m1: -2.2 Ang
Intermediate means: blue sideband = 0.74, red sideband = 0.848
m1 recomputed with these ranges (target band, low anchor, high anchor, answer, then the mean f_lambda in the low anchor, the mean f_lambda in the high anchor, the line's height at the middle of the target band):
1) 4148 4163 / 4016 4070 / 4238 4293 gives 0.87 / 0.826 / 0.836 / 0.831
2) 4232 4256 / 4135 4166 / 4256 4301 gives -1.11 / 0.783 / 0.809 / 0.802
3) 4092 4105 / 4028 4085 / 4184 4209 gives 0.34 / 0.823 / 0.794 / 0.814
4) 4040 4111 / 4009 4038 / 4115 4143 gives -2.43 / 0.828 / 0.779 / 0.804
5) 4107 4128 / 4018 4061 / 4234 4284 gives 0.76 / 0.828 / 0.852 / 0.837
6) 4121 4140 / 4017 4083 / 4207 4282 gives 1.01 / 0.823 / 0.837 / 0.829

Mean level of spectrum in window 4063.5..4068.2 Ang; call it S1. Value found 0.842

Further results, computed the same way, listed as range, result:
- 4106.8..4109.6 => 0.822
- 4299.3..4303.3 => 0.608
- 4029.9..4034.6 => 0.736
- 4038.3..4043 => 0.956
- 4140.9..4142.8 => 0.738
